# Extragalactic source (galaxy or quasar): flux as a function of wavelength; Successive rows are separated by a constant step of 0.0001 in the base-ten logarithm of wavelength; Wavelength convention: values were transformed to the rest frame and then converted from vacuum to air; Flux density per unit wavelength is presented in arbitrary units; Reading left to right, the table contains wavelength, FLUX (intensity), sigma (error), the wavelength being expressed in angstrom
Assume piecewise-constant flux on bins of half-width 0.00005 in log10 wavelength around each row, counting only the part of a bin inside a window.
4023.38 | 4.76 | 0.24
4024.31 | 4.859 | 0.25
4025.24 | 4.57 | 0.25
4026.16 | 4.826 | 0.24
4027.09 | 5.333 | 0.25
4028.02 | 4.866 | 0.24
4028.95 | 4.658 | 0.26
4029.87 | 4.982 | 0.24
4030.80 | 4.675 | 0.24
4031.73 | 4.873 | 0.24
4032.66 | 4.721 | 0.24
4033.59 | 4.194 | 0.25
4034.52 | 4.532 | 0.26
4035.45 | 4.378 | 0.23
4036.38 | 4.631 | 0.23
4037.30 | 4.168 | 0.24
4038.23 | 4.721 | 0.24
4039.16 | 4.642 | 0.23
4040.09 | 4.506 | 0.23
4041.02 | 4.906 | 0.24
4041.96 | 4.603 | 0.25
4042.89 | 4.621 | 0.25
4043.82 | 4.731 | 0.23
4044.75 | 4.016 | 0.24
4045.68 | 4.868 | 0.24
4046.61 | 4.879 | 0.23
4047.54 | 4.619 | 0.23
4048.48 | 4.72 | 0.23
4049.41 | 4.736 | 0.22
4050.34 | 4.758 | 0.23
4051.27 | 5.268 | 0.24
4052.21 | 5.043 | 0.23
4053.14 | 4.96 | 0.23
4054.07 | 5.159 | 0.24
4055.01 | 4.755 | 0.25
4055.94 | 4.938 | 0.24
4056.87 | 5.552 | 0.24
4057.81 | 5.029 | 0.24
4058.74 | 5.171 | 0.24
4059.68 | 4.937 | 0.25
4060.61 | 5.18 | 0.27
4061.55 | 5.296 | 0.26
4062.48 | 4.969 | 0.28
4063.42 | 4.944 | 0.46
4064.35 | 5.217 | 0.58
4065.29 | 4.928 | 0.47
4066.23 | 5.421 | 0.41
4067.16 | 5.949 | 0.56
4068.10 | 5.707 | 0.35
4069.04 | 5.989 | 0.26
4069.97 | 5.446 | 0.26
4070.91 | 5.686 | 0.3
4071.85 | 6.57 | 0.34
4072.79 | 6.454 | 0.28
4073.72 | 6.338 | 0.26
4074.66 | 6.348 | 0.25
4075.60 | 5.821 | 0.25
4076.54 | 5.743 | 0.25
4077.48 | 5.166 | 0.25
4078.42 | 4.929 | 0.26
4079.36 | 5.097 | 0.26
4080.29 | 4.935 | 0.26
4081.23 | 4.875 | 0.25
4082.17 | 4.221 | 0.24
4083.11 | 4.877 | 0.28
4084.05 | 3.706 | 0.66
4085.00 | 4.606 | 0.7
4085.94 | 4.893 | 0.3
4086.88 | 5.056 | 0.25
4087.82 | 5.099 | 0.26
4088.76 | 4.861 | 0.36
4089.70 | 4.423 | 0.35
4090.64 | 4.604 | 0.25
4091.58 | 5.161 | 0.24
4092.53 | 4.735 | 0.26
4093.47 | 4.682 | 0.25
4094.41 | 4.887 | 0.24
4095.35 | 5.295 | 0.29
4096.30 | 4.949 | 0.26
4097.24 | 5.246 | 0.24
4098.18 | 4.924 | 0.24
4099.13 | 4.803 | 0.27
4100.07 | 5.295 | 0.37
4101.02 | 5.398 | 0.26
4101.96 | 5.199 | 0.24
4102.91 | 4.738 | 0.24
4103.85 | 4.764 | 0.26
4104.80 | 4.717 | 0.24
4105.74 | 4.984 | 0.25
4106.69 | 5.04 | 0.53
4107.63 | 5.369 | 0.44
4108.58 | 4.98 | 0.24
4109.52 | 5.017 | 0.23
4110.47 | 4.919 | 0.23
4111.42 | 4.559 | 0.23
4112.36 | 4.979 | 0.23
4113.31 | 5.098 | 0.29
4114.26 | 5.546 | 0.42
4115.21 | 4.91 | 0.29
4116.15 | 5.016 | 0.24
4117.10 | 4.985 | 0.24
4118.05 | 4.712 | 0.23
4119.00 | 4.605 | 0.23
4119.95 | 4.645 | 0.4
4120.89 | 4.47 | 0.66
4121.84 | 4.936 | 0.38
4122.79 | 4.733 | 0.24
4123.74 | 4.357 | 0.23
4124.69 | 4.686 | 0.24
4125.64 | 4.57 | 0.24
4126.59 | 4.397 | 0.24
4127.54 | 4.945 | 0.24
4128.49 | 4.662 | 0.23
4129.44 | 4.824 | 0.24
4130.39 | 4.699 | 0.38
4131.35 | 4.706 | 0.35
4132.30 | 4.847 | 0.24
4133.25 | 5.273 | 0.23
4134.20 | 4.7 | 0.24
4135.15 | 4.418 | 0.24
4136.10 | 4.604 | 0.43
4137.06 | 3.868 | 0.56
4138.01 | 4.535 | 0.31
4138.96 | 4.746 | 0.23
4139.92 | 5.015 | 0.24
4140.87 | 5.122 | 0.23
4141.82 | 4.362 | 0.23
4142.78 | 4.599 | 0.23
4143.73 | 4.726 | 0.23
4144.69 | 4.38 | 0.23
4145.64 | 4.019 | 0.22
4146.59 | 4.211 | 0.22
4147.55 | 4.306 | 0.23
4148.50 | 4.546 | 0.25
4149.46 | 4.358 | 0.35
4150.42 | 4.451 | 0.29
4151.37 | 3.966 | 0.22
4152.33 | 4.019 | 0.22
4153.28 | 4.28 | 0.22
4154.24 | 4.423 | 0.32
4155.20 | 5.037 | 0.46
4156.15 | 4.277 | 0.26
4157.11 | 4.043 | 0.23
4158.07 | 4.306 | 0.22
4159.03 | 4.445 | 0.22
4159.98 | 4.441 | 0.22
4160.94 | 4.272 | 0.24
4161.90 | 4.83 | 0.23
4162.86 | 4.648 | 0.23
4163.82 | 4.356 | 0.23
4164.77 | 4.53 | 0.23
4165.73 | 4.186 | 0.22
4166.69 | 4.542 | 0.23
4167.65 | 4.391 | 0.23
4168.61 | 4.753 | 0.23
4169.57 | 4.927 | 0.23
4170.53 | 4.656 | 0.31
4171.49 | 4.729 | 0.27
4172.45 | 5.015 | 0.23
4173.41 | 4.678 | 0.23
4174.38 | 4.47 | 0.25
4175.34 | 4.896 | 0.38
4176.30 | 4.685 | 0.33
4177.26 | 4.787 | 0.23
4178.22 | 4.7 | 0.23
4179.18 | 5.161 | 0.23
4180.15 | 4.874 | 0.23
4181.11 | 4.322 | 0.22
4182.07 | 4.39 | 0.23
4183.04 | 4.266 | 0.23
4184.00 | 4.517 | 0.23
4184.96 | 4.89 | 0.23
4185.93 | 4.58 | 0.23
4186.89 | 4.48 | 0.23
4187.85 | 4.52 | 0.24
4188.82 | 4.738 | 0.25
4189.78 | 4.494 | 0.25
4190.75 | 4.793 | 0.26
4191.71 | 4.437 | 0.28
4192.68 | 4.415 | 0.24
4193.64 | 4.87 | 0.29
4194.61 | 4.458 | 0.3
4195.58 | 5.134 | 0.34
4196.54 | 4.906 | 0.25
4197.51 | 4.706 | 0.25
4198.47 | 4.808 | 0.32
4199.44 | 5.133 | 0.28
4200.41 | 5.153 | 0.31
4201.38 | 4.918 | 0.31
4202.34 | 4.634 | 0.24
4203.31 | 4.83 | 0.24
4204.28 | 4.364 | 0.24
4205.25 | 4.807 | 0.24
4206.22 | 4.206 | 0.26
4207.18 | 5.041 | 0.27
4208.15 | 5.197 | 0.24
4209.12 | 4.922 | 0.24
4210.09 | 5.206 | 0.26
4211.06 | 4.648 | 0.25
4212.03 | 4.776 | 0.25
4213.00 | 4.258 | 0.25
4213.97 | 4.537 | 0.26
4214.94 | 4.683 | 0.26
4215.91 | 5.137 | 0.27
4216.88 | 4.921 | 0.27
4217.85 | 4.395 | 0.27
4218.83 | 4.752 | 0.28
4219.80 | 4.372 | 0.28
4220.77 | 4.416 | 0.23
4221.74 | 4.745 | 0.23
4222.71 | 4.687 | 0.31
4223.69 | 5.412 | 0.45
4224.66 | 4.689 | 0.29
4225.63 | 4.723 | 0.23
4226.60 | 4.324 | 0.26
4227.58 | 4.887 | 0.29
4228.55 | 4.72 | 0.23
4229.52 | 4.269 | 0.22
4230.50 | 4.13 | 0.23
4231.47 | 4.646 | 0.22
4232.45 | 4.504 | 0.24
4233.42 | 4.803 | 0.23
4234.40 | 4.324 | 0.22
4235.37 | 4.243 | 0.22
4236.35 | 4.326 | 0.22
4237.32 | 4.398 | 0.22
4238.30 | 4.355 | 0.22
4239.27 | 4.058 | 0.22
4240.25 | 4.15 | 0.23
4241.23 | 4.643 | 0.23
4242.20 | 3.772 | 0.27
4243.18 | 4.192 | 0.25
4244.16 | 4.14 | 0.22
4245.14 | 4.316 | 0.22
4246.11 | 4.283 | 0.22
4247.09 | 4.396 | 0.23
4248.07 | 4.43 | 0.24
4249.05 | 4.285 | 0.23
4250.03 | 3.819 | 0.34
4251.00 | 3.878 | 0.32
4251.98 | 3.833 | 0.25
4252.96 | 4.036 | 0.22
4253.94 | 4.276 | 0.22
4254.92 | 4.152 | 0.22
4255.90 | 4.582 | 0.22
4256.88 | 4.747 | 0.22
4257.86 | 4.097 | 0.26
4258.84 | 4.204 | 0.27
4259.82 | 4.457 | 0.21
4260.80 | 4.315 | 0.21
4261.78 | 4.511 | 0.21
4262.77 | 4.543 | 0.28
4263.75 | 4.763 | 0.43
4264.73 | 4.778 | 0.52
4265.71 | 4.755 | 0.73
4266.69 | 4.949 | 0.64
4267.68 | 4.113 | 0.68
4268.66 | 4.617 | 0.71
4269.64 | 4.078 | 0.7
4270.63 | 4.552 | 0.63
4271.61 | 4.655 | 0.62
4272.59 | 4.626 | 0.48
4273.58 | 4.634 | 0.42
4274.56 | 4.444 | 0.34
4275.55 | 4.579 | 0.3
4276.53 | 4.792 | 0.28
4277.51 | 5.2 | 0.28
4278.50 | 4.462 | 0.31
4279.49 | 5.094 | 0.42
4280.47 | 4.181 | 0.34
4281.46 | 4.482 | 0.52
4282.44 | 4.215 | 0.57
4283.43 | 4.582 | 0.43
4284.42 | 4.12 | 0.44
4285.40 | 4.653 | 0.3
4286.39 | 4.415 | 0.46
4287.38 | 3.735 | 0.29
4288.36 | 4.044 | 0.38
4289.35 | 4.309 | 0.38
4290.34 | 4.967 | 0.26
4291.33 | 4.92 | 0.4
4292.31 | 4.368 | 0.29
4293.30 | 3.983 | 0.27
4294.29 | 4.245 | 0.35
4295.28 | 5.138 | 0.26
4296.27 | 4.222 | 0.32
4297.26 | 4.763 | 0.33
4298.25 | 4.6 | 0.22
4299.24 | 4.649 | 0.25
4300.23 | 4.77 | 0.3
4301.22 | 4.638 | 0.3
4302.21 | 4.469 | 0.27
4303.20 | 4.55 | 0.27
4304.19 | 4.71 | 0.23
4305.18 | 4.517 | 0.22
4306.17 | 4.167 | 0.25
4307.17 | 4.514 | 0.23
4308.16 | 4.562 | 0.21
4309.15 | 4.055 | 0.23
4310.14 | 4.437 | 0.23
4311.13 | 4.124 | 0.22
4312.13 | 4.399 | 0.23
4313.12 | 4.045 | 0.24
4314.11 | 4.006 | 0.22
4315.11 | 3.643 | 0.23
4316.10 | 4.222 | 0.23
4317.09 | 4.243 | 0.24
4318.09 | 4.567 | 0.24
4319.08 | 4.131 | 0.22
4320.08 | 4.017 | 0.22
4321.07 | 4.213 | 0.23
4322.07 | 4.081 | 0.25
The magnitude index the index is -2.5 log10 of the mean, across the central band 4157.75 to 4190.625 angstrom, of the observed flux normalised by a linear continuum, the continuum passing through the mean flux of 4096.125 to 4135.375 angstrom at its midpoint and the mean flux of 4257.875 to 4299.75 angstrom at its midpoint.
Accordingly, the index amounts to 0.03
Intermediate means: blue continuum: 4.87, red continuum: 4.51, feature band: 4.61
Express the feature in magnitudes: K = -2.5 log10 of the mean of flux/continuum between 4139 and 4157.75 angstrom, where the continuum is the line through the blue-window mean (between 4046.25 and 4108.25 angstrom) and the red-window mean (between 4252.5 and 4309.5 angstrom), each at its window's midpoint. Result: 0.11 mag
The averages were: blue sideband 5.12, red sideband 4.49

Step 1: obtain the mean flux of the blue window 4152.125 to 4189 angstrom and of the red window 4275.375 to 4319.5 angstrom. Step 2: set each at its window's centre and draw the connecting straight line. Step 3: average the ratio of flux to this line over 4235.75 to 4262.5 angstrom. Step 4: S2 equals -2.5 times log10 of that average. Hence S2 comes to 0.06 mag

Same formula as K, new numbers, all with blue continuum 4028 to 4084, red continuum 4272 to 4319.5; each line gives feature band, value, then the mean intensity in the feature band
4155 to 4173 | 0.054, 4.54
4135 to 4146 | 0.067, 4.54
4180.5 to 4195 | 0.038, 4.55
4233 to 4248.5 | 0.069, 4.3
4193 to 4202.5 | -0.043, 4.87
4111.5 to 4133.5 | 0.017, 4.8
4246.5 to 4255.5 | 0.107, 4.13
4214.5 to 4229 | -0.022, 4.72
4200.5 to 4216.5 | -0.026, 4.77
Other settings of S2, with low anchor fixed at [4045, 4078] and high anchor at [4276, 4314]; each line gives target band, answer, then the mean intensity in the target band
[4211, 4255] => 0.06 mag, 4.43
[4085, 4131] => 0.06 mag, 4.88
